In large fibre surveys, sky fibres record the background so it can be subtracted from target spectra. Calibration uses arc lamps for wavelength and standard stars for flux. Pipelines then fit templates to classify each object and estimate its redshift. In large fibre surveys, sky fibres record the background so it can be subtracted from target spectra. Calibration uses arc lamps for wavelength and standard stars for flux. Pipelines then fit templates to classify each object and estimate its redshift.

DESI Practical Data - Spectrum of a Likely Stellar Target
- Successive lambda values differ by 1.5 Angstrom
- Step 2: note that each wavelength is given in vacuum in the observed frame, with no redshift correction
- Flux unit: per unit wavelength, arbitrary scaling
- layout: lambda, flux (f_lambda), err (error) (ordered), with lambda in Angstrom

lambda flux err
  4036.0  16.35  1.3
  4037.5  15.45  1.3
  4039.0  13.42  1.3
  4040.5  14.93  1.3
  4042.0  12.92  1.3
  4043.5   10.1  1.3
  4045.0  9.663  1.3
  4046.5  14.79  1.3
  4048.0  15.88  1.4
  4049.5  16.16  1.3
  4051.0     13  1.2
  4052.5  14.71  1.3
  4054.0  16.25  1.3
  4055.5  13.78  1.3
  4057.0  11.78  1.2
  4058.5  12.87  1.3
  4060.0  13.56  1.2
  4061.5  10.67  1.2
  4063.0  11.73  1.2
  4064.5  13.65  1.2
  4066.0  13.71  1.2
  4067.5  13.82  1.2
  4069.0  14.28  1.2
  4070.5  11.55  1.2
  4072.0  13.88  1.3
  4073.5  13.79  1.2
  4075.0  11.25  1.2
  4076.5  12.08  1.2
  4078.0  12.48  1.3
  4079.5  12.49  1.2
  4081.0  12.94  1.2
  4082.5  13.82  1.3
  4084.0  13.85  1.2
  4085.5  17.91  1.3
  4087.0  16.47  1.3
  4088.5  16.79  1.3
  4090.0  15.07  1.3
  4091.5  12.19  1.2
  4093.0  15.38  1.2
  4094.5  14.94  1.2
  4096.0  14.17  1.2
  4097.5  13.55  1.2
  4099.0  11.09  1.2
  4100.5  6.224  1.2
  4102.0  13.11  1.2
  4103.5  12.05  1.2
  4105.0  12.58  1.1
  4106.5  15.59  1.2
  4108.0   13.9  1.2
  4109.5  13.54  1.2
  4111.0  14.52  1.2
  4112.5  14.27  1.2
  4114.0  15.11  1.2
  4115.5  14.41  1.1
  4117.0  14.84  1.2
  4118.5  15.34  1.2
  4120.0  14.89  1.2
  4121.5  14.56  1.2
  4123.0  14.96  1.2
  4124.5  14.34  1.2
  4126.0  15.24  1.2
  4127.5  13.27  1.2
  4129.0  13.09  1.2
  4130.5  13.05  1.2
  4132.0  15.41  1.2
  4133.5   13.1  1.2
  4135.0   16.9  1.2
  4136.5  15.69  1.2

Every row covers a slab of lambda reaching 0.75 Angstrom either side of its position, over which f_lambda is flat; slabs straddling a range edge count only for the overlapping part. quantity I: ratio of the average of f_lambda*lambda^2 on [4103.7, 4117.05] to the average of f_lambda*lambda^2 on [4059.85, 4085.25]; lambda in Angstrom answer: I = 1.11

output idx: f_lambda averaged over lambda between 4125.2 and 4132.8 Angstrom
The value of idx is 14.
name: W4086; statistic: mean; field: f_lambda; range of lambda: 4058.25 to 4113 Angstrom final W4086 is 13.4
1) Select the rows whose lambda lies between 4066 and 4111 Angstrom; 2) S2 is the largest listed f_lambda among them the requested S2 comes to 17.91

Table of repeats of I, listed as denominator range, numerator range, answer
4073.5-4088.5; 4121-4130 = 1.05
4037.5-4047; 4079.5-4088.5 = 1.19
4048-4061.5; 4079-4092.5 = 1.07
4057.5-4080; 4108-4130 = 1.16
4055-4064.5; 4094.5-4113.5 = 1.07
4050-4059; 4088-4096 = 1.09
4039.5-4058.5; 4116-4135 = 1.10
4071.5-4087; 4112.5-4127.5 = 1.11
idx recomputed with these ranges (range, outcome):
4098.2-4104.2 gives 10.6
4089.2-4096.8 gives 14.4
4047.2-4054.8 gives 15.2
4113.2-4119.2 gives 14.9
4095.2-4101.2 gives 11.3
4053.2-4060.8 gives 13.6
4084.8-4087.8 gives 17.2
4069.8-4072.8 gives 12.8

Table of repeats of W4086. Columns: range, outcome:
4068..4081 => 12.8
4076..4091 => 14.4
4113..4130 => 14.5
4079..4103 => 13.7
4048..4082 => 13.3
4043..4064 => 13.3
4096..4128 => 13.7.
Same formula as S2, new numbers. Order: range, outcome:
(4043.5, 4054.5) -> 16.25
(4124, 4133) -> 15.41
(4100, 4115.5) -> 15.59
